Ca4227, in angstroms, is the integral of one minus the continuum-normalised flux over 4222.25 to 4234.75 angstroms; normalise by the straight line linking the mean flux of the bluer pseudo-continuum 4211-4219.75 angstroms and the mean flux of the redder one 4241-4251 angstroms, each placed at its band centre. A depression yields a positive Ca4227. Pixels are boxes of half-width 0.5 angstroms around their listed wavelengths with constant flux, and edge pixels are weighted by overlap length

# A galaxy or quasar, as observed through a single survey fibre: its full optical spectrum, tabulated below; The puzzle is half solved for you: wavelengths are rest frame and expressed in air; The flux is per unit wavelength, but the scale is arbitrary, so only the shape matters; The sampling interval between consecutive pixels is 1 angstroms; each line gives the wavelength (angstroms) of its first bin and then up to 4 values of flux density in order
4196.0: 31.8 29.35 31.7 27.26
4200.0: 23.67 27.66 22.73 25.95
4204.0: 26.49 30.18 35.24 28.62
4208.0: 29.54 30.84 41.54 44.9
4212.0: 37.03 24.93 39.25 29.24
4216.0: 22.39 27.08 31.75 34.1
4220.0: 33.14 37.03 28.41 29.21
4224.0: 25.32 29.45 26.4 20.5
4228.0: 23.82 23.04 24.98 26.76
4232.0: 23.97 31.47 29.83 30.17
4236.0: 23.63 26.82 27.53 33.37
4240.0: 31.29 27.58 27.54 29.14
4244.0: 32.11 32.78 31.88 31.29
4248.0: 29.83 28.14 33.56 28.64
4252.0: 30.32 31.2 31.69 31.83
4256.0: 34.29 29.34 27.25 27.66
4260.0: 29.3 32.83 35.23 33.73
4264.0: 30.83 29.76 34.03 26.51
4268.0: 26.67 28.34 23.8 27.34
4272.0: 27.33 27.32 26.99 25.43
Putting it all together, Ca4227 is 1.91 angstroms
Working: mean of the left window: 31.6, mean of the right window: 30.4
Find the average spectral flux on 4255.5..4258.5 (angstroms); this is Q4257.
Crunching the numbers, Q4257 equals 30.3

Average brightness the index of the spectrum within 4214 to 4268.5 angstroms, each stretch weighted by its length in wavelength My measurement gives 29.5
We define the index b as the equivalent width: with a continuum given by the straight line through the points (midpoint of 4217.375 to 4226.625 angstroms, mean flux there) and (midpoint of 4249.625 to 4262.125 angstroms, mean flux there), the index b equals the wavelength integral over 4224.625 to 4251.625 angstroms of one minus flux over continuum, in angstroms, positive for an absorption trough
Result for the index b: 2.0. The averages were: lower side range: 30.4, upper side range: 30.9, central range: 28.4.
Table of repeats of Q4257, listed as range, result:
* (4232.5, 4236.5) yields 28.8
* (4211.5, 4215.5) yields 32.6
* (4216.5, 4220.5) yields 31.5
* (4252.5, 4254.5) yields 31.4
